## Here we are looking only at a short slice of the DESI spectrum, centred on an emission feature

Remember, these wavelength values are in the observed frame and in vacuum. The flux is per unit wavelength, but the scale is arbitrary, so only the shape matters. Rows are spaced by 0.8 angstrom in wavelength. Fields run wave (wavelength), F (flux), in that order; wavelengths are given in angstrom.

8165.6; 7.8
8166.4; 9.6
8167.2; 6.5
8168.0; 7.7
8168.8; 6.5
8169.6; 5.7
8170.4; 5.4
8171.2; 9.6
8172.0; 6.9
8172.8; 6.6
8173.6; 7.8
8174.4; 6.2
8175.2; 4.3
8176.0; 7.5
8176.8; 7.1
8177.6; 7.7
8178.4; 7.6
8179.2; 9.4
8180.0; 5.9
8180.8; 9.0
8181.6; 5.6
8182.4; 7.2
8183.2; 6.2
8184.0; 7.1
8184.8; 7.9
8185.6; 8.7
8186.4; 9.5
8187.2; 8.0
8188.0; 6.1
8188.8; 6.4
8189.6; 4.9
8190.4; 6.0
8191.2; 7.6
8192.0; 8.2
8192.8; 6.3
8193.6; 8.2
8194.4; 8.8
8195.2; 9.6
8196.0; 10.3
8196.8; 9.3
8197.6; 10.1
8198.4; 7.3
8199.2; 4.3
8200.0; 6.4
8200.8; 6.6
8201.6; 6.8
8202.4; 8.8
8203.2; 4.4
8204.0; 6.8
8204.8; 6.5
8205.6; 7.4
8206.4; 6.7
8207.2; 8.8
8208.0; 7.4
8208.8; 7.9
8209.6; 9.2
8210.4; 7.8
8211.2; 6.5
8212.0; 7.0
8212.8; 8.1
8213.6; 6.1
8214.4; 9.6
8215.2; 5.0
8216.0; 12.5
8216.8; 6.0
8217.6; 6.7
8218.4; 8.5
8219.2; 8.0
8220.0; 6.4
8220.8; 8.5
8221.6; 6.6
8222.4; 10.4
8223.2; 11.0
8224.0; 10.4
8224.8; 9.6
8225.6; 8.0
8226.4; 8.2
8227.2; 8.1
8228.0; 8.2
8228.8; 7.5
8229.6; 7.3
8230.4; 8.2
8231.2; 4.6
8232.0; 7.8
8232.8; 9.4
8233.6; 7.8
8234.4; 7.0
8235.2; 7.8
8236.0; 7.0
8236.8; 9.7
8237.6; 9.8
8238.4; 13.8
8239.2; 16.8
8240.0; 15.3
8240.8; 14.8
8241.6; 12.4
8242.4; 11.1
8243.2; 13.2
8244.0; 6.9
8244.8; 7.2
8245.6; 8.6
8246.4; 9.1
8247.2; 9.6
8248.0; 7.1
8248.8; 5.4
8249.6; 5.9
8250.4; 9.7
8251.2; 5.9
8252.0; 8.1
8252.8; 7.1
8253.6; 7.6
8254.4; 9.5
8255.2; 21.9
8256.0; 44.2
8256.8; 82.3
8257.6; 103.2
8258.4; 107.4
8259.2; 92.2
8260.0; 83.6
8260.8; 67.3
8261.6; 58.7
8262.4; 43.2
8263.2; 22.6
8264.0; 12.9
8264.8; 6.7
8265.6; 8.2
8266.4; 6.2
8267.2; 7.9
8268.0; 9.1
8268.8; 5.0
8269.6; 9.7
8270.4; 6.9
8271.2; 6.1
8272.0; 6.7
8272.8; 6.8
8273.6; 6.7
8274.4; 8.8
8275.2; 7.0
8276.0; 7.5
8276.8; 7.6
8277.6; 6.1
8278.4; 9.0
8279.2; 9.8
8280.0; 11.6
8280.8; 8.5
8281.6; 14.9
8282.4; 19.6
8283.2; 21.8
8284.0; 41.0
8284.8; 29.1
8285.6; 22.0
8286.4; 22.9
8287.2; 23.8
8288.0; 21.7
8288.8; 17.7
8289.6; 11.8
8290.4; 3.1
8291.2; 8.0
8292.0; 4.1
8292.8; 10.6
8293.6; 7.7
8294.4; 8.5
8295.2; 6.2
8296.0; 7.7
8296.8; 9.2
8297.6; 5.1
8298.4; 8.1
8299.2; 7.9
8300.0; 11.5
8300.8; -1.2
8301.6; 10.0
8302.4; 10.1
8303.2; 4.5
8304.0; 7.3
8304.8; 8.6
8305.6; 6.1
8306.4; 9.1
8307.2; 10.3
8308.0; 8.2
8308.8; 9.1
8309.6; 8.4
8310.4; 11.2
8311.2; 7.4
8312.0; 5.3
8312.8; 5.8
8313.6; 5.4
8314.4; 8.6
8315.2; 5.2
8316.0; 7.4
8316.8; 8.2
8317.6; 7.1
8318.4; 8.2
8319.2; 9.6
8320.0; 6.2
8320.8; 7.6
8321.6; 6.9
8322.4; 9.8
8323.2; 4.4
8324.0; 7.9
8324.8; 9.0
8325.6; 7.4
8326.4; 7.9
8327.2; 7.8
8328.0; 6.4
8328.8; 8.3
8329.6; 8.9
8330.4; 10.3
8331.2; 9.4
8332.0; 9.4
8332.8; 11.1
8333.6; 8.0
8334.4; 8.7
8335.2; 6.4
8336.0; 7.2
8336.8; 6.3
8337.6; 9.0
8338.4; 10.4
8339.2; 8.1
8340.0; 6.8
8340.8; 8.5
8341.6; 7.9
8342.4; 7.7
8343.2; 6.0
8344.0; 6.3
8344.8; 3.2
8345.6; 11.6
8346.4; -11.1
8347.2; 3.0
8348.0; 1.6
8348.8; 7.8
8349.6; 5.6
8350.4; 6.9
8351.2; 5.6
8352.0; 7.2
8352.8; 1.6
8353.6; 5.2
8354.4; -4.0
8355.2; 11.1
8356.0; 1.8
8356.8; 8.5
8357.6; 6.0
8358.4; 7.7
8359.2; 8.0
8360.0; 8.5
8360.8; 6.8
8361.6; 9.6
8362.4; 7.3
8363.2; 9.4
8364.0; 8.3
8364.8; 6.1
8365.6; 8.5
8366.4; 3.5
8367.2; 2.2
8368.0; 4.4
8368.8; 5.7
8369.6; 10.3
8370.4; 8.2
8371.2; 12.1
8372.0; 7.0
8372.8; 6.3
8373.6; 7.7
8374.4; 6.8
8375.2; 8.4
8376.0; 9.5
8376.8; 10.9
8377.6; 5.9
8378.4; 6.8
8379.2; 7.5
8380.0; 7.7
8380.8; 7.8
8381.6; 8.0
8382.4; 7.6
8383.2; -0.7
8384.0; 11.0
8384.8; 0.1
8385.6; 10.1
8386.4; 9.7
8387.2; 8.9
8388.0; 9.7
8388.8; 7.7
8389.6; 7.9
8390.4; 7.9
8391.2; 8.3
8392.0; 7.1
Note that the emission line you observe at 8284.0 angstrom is [N II]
